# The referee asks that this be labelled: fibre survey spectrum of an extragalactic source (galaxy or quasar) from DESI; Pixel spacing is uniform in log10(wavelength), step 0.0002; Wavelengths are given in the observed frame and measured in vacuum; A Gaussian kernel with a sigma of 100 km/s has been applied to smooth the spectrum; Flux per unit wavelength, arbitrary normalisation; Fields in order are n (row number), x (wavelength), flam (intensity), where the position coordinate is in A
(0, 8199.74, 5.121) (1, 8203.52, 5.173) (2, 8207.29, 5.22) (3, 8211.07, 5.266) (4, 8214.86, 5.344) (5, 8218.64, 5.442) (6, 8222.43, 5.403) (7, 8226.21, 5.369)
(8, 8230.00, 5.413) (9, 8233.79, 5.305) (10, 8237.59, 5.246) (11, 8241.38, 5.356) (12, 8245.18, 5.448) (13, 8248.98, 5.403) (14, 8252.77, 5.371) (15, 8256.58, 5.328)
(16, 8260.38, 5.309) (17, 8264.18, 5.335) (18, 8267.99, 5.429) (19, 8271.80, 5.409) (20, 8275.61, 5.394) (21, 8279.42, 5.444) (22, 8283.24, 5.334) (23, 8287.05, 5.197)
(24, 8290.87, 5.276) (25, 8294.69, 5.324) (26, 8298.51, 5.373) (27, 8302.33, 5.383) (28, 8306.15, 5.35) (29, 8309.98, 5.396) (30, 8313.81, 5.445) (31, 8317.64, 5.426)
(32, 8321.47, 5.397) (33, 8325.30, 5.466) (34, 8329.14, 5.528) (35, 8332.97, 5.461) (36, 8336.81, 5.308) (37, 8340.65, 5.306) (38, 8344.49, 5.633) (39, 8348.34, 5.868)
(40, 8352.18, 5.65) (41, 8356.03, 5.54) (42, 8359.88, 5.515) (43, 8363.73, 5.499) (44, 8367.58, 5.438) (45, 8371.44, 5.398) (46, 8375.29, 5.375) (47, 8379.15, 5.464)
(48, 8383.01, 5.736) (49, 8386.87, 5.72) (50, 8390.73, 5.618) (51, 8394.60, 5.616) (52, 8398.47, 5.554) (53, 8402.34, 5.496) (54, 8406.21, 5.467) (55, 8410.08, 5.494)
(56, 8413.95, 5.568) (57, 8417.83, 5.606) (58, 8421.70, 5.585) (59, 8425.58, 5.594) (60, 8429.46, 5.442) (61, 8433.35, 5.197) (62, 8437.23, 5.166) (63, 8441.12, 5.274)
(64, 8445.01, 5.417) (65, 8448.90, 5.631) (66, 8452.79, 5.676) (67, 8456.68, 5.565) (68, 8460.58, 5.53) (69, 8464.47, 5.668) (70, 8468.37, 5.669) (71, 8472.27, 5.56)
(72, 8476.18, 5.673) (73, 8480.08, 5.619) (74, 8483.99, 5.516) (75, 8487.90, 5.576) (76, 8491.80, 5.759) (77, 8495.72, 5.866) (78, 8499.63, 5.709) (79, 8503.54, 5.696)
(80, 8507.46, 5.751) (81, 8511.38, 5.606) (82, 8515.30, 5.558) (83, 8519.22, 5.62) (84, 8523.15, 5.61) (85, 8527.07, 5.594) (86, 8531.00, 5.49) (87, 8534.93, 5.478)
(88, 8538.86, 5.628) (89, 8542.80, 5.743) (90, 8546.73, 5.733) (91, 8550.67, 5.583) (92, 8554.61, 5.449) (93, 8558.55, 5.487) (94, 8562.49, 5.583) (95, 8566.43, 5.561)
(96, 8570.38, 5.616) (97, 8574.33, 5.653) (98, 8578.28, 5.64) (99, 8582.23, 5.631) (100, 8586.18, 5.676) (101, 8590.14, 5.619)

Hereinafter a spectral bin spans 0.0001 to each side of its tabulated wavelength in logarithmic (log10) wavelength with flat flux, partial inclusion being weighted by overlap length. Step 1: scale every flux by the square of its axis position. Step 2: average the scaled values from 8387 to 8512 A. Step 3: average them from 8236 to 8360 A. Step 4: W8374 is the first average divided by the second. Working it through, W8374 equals 1.07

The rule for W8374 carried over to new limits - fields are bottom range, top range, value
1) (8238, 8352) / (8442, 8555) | 1.09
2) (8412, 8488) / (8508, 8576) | 1.03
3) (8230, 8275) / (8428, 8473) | 1.07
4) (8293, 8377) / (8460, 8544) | 1.07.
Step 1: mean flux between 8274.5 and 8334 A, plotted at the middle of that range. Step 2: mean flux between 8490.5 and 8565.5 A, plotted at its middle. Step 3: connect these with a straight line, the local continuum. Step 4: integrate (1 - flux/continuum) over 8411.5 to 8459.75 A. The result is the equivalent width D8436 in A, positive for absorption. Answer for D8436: 0.4 A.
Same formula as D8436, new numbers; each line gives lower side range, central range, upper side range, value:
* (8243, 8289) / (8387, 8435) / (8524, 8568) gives -0.5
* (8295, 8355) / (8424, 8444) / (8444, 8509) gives 0.9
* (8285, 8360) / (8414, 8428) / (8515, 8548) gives -0.2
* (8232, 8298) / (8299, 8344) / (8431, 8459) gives -0.4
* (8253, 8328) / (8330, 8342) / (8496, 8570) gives 0.1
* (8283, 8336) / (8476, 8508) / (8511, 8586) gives -0.8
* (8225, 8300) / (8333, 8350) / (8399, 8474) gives -0.3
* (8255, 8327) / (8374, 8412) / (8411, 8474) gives -0.6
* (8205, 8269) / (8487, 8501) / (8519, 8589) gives -0.5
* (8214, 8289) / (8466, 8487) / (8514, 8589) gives -0.3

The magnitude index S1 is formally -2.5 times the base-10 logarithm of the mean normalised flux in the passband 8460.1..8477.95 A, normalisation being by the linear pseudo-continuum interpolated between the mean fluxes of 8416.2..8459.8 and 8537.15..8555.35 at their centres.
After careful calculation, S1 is -0.02 mag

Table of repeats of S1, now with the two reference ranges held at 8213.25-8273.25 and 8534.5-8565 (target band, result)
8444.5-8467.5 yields -0.01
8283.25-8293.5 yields 0.03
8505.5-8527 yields -0.01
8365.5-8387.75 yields -0.01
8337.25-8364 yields -0.02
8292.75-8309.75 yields 0.01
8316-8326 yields 0.00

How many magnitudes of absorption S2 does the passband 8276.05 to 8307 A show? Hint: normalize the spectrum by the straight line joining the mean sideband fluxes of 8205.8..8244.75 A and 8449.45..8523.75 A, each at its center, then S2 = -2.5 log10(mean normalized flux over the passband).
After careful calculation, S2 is 0.02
